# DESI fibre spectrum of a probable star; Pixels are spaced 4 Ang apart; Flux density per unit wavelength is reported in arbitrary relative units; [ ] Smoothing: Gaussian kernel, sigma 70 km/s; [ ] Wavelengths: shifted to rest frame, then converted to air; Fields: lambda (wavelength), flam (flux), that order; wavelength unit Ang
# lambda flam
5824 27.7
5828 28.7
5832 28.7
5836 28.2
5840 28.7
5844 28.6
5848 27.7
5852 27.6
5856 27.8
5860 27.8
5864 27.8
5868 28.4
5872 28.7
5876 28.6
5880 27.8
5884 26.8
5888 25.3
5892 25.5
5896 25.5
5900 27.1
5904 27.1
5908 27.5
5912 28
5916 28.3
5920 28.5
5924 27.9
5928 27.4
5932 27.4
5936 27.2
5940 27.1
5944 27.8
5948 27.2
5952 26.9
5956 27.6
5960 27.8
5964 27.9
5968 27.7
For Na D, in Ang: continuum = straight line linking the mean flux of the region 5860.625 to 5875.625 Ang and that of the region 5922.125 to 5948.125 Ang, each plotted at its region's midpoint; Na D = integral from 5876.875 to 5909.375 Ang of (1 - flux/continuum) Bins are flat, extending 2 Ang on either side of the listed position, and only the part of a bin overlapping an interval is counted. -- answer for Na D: 1.6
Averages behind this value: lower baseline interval 28.3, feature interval 26.6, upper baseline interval 27.4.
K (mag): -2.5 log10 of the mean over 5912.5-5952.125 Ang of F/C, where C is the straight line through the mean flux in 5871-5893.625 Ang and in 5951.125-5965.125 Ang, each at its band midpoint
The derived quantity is -0.008 mag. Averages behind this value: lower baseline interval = 27.1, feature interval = 27.6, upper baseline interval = 27.6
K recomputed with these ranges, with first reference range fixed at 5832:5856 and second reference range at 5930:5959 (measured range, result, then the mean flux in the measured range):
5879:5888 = 0.041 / 26.8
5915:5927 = -0.025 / 28.2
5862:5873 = -0.011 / 28.3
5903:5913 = 0.004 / 27.5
